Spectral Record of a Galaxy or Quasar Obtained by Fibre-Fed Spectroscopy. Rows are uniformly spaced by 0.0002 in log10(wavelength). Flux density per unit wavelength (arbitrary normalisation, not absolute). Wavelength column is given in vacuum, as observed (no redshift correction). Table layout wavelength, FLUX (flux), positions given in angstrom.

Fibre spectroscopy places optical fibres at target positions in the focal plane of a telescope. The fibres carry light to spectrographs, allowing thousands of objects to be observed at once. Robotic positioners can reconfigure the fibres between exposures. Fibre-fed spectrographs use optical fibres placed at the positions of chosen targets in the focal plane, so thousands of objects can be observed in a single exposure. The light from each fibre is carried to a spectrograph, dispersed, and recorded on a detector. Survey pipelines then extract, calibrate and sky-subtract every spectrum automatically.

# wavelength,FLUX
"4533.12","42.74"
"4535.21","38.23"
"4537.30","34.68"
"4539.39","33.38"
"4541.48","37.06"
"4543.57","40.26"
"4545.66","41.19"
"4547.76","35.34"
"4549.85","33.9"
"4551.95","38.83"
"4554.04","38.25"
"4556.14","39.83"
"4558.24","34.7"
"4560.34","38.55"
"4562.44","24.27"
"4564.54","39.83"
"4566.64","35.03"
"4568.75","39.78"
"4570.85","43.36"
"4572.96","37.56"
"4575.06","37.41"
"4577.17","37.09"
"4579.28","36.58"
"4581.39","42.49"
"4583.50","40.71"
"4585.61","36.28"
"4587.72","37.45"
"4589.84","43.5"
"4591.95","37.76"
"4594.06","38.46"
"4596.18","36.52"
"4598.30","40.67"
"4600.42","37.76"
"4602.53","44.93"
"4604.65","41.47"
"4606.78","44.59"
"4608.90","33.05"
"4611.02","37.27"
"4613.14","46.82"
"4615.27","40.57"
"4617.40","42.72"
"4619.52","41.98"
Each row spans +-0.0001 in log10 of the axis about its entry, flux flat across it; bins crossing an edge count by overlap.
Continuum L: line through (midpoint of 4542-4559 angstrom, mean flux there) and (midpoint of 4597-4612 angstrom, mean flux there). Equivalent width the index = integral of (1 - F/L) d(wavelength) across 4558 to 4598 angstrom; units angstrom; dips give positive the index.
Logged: 1.1 angstrom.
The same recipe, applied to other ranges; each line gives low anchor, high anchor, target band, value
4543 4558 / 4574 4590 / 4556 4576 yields 0.74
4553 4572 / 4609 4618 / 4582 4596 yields 0.02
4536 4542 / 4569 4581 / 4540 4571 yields -0.37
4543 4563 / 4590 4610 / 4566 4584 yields -0.39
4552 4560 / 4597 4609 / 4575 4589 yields 0.39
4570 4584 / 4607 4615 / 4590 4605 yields -0.09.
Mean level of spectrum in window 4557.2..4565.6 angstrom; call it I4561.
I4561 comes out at 34.4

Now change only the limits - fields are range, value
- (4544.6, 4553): 37.3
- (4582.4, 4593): 39.2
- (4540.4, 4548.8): 38.4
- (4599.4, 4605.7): 41.5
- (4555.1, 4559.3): 37.2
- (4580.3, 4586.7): 39.8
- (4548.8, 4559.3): 37.1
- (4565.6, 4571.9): 39.4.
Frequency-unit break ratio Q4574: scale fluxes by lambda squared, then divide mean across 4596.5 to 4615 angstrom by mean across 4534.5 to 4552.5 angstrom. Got 1.1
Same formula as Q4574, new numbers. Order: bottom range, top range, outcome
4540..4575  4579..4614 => 1.09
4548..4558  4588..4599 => 1.07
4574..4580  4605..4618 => 1.12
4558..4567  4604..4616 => 1.20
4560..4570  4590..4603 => 1.13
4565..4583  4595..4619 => 1.06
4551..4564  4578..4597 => 1.10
